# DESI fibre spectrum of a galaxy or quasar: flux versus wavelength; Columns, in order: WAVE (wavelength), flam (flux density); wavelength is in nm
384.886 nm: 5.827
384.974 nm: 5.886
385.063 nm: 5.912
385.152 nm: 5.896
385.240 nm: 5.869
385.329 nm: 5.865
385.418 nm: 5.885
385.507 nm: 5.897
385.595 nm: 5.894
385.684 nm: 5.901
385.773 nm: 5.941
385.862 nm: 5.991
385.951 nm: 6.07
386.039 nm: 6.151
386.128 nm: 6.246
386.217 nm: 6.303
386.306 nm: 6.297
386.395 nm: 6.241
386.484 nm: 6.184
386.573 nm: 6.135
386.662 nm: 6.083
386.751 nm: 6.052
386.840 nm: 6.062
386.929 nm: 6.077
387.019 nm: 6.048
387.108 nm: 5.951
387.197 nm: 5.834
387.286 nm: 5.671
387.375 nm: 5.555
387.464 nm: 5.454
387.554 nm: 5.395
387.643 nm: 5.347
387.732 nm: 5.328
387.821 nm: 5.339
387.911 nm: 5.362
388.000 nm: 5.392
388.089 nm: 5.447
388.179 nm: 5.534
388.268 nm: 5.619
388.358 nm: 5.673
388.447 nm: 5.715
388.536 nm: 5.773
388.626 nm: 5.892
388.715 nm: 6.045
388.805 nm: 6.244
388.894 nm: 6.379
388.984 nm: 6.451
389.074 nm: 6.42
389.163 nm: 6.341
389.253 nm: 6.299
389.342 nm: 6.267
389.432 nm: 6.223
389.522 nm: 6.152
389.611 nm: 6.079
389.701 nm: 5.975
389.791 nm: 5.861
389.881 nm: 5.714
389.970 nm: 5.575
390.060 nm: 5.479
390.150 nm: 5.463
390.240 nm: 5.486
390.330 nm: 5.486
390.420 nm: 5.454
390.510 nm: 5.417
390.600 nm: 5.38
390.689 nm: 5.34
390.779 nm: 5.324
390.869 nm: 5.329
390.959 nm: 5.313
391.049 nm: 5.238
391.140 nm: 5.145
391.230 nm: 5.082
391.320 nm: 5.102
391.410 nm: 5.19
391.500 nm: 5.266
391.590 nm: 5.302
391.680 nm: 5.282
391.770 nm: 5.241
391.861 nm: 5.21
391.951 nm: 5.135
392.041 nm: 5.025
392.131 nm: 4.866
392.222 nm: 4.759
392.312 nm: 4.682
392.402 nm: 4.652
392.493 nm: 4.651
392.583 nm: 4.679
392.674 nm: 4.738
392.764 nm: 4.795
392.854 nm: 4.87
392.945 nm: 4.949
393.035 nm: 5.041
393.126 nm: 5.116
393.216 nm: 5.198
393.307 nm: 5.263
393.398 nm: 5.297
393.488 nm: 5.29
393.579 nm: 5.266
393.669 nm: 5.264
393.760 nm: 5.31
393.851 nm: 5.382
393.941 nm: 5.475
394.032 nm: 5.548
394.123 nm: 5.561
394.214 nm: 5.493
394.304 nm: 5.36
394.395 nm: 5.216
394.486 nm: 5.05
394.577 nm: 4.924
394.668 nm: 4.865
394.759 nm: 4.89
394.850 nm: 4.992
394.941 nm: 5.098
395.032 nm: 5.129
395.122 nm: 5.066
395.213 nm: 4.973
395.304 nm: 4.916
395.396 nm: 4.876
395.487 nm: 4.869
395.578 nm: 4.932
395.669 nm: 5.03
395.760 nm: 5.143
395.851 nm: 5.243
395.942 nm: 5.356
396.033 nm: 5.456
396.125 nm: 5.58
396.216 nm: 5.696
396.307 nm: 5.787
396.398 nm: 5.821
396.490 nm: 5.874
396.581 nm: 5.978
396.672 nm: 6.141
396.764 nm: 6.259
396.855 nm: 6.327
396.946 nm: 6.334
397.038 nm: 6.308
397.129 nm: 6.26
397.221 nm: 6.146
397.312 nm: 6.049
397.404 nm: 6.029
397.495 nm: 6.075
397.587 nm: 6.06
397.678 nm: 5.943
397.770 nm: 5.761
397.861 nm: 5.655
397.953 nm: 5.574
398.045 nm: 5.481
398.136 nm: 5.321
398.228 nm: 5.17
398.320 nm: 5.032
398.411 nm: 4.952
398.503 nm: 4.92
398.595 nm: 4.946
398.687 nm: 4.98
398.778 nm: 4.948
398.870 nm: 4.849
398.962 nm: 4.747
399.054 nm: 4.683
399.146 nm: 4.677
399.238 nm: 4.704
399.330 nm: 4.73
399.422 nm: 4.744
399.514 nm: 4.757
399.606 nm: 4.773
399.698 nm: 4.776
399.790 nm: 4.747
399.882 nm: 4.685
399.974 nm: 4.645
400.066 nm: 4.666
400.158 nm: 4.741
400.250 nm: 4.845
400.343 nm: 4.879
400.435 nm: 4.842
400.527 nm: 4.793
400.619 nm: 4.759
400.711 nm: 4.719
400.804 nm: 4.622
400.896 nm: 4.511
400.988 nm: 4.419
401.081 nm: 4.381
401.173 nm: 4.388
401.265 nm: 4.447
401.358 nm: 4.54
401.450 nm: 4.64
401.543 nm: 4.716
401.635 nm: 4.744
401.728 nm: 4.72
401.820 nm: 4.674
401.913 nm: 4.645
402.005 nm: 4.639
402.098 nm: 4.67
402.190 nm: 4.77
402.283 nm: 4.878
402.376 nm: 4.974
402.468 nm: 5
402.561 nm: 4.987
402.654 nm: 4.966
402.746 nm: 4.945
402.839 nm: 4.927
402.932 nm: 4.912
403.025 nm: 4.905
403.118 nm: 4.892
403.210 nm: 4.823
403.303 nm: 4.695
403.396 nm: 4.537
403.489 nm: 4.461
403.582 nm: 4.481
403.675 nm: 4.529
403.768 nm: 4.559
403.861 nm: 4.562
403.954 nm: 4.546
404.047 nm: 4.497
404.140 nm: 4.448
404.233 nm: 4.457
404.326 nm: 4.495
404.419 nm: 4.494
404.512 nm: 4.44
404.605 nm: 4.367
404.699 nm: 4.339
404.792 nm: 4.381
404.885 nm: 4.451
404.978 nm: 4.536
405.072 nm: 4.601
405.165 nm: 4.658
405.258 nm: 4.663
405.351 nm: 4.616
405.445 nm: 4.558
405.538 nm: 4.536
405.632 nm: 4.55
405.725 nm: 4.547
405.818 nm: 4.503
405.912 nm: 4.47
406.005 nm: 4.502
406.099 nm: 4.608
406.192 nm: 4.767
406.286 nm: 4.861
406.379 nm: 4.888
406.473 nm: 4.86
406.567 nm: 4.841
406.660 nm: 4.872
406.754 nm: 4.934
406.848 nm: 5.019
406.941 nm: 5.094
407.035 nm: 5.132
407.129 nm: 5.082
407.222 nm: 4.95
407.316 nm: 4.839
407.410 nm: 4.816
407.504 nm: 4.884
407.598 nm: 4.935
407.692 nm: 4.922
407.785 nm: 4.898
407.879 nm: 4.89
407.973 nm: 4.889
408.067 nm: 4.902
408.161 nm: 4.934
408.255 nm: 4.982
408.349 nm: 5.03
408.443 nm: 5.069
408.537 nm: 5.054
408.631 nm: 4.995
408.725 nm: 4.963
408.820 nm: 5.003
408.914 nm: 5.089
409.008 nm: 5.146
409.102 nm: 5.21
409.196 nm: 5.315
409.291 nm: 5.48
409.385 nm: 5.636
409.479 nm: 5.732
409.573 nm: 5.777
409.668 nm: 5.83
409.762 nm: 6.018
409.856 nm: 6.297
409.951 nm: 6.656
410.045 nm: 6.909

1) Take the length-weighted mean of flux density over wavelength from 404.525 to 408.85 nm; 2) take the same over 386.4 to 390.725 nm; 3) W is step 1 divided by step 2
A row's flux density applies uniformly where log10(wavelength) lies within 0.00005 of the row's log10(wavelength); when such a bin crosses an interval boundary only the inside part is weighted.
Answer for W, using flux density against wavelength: 0.82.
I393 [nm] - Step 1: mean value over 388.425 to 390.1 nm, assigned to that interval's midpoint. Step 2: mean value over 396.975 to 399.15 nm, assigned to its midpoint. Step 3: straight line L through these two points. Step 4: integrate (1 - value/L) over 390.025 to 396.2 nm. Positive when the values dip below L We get 0.67 nm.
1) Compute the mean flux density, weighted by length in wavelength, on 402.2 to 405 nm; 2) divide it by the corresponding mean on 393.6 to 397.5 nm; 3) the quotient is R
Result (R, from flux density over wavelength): 0.85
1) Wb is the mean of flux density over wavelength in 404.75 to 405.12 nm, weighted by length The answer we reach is 4.49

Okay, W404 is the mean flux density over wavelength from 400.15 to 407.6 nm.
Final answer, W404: 4.69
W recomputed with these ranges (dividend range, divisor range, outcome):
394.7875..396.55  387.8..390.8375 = 0.91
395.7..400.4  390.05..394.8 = 1.04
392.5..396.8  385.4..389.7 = 0.88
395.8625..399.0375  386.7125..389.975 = 0.96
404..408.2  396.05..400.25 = 0.88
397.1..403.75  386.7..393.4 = 0.90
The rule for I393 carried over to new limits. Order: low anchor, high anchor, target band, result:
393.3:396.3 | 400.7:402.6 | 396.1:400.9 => -0.36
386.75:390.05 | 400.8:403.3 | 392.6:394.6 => 0.08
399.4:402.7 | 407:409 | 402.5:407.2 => 0.17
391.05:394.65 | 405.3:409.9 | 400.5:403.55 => 0.20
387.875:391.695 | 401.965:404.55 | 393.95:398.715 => -0.26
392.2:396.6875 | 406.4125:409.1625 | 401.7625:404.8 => 0.23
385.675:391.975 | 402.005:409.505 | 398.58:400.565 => 0.14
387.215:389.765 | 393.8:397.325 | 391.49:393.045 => 0.19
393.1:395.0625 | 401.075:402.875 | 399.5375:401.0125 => 0.04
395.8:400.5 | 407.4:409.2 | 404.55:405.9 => 0.15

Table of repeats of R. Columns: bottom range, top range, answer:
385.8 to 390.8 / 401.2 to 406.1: 0.79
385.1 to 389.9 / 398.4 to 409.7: 0.81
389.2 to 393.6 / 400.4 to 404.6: 0.88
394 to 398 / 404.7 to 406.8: 0.84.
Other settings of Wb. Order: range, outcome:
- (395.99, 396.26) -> 5.57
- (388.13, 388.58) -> 5.66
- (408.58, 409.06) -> 5.04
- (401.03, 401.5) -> 4.47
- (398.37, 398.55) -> 4.92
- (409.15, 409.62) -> 5.59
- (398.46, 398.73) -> 4.94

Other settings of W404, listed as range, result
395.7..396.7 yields 5.63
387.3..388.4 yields 5.46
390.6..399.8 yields 5.26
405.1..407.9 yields 4.79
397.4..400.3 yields 5.07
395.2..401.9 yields 5.16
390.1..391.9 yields 5.3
